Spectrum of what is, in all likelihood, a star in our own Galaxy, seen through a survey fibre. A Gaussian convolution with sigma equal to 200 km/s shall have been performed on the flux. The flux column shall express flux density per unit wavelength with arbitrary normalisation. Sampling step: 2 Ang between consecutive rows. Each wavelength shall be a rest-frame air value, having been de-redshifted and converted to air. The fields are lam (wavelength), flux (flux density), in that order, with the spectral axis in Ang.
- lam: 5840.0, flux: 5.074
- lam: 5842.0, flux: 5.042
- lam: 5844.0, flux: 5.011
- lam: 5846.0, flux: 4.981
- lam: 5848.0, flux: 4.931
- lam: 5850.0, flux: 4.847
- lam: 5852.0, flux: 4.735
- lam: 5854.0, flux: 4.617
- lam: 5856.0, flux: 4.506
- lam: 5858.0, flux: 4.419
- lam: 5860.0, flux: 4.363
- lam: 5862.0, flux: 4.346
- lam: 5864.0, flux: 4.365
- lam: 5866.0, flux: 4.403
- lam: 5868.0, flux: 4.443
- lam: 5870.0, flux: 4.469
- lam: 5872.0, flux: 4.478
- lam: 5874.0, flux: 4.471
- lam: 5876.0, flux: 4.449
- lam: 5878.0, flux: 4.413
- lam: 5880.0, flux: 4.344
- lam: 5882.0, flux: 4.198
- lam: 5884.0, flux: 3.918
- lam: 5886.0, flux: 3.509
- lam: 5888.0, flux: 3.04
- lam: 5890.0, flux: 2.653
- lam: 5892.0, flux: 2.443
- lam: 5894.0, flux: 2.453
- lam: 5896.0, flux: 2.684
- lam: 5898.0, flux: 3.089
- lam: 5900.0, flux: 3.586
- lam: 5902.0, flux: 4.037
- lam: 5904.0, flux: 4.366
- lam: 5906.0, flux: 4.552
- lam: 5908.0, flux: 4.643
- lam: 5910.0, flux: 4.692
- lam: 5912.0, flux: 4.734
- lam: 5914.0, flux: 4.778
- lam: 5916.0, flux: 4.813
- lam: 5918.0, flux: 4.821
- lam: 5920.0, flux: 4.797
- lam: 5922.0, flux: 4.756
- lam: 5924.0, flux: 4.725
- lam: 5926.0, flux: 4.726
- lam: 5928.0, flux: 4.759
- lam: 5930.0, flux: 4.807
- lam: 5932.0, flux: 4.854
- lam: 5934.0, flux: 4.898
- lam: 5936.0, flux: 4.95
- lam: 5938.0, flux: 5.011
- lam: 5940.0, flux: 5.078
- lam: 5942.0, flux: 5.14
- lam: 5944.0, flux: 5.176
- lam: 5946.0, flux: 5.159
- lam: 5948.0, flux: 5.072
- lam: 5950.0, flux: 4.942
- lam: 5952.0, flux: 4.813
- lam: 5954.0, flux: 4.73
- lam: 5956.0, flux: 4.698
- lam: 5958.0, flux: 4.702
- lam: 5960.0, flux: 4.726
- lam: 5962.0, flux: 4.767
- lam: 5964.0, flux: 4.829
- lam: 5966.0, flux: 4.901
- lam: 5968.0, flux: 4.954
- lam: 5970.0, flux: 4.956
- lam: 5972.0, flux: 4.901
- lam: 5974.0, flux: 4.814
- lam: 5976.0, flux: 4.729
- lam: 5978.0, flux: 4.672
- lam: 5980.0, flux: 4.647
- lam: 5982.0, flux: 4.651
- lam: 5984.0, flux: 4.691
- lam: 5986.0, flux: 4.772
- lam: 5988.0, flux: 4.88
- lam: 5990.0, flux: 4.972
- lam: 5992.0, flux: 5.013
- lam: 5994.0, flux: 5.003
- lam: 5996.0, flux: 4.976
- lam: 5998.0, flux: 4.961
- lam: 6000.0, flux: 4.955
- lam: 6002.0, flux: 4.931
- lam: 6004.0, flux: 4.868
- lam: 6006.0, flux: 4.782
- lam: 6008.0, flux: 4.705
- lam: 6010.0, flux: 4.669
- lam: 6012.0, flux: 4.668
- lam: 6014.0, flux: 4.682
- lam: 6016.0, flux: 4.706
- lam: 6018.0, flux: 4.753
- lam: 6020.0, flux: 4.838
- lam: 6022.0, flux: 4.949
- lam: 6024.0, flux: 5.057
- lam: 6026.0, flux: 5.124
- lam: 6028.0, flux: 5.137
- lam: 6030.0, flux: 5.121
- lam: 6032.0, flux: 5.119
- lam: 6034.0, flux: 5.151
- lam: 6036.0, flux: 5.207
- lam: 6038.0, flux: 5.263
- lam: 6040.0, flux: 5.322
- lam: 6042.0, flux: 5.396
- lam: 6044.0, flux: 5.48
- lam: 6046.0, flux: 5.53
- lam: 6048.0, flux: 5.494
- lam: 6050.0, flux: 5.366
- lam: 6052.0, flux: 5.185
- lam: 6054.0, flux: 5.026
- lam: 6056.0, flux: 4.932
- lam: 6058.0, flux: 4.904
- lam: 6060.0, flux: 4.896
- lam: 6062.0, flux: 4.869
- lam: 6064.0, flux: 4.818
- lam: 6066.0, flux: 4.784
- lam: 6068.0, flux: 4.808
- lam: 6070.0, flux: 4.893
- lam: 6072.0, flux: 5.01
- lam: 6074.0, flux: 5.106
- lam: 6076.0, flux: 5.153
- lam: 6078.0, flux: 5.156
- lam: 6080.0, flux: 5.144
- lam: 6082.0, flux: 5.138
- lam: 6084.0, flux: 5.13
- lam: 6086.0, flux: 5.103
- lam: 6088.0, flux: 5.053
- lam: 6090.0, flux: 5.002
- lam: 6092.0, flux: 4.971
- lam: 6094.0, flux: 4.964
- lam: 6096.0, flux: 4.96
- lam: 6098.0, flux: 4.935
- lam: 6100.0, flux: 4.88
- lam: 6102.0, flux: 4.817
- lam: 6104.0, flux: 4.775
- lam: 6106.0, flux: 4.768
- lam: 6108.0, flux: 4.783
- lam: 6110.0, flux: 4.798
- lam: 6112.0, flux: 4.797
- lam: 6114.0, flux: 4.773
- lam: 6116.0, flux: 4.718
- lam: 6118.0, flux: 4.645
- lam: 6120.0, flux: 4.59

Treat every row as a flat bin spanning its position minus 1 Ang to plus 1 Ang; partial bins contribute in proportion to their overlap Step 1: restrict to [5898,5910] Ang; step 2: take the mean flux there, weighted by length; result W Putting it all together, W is 4.18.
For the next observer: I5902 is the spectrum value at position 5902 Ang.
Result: 4.037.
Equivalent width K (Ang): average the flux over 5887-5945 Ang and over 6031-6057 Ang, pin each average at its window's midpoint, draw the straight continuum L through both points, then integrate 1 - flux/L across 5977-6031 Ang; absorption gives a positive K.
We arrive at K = 1.2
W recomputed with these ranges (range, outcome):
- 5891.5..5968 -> 4.56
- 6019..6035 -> 5.06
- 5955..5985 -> 4.78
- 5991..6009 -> 4.91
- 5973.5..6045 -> 4.94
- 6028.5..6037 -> 5.15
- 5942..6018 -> 4.84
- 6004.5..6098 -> 5.03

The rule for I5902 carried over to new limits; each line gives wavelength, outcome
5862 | 4.346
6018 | 4.753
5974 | 4.814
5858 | 4.419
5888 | 3.04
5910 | 4.692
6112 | 4.797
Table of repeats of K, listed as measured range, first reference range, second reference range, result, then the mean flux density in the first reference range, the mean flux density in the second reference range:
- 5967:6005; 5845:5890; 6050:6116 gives -1.51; 4.34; 4.95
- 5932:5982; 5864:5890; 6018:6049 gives -2.26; 4.13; 5.2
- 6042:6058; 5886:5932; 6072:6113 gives -1.69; 4.09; 4.97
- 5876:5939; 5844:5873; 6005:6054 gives 7.03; 4.58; 5.07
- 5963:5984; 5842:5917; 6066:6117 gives -1.27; 4.19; 4.94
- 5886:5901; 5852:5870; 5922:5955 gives 5.66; 4.45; 4.92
